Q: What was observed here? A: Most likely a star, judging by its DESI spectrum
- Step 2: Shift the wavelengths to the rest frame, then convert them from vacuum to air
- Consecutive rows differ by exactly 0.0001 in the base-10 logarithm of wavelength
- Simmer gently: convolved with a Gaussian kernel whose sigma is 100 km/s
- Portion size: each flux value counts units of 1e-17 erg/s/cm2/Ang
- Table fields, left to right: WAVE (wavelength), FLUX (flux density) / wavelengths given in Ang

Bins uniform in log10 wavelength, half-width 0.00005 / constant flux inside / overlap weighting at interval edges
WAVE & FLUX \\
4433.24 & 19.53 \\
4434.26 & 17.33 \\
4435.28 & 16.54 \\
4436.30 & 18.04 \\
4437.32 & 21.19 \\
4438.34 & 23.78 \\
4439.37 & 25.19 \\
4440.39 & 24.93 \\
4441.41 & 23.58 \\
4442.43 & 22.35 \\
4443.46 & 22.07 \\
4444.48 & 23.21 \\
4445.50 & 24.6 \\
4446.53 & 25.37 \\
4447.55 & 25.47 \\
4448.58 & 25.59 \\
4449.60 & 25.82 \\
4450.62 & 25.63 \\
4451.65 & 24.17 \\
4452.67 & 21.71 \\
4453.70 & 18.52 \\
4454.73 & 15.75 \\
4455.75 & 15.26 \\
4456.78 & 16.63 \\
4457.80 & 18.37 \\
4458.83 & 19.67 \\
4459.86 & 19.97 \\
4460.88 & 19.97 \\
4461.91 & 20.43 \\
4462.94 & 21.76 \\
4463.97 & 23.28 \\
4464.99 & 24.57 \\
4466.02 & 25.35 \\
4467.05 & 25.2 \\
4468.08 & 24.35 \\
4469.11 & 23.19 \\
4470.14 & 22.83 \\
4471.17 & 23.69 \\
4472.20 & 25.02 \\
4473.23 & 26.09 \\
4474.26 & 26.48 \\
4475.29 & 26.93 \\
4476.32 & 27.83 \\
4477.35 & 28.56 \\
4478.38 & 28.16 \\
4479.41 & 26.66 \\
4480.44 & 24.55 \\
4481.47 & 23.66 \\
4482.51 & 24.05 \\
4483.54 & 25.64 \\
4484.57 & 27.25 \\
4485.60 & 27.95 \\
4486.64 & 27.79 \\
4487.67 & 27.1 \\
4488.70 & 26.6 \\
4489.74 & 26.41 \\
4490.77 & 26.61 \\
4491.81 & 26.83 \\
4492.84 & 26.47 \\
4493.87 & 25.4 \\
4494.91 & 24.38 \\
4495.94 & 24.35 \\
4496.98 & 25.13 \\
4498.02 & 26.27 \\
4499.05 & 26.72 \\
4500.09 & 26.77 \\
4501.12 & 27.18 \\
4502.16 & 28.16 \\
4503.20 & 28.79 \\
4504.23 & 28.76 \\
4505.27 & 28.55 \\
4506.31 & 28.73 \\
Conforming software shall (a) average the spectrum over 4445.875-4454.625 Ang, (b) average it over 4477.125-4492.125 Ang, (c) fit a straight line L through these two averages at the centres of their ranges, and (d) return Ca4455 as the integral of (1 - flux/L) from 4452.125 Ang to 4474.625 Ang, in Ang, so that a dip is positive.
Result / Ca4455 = 2.8 Ang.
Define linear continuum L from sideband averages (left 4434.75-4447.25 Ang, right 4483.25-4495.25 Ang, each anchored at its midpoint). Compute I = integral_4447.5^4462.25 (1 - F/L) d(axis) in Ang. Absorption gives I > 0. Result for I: 1.9 Ang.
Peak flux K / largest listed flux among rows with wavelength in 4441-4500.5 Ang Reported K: 28.56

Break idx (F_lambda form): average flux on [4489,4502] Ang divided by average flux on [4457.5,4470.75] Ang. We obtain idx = 1.17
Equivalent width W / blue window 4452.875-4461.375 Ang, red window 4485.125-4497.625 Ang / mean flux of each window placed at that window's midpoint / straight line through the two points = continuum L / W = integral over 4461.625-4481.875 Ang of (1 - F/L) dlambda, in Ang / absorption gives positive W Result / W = -3.20 Ang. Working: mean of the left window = 18.1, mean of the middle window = 25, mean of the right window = 26.2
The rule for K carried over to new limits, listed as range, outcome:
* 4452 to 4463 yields 21.76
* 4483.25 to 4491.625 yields 27.95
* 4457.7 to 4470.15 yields 25.35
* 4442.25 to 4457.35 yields 25.82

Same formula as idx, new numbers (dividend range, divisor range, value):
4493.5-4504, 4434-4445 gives 1.21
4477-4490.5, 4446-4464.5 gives 1.24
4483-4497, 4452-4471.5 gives 1.25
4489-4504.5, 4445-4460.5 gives 1.23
